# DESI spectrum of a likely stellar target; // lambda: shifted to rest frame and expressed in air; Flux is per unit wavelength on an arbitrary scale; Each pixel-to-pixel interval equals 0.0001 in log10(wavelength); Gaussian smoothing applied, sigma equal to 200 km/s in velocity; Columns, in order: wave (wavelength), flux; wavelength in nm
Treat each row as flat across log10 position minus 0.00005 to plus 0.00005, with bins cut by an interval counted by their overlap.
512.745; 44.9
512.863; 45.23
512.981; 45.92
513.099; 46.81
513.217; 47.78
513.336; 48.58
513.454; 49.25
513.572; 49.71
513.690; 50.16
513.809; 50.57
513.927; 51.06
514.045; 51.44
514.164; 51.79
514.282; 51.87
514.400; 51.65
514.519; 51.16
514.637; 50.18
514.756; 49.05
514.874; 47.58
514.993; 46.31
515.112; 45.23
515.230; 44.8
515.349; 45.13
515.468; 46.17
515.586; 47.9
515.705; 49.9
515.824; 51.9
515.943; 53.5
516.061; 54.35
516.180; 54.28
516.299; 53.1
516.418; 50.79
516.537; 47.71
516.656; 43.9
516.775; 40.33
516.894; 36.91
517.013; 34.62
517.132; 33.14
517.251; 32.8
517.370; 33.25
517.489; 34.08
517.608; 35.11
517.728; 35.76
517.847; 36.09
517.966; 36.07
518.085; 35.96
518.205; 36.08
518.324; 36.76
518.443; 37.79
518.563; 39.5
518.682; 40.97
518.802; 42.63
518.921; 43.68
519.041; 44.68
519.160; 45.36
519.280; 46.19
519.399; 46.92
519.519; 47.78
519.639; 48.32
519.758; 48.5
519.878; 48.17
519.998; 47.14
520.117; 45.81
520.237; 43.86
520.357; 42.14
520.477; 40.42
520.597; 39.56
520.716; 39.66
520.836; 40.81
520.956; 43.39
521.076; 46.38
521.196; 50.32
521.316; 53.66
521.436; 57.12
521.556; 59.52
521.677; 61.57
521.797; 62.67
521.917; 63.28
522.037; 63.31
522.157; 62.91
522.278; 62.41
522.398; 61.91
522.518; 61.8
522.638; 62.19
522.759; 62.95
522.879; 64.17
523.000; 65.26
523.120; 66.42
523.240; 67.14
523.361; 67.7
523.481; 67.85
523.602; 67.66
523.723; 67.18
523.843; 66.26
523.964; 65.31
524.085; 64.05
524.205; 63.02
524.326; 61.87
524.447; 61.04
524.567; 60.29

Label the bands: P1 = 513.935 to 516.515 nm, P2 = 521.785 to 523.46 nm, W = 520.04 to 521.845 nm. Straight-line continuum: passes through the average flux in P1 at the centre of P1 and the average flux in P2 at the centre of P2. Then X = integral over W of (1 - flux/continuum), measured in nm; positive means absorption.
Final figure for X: 0.37 nm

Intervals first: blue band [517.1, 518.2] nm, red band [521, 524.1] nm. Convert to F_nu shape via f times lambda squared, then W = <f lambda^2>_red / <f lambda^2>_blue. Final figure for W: 1.8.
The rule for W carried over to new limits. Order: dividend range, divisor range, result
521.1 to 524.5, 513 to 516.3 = 1.31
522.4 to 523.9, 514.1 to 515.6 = 1.40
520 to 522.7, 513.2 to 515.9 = 1.10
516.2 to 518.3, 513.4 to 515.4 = 0.80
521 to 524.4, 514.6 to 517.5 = 1.41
